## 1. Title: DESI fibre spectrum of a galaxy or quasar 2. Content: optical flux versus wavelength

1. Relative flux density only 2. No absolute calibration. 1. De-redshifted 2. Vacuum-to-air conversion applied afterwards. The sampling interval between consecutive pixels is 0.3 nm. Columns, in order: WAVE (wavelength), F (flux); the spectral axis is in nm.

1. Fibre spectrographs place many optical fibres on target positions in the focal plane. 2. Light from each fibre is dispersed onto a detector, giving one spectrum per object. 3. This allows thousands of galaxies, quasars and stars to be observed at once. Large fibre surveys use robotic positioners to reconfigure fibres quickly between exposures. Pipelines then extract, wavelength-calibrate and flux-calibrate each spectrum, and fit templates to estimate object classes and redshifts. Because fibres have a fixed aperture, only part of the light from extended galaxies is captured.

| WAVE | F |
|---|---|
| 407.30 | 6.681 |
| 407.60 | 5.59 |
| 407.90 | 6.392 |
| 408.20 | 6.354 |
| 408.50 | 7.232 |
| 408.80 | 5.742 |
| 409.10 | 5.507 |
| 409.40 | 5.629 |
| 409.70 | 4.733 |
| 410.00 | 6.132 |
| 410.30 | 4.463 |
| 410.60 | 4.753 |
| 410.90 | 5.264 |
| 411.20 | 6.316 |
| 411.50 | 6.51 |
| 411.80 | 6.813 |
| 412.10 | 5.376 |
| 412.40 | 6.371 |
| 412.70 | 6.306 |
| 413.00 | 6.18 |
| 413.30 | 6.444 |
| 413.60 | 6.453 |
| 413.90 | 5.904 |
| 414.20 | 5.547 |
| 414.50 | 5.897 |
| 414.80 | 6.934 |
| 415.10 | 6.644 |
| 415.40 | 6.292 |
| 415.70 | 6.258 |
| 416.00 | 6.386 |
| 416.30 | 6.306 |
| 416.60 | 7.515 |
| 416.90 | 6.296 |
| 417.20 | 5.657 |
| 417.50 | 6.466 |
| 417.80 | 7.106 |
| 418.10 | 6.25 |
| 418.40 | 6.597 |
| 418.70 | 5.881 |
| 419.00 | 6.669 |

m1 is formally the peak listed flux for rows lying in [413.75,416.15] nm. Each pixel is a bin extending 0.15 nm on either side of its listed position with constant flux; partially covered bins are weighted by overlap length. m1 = 6.934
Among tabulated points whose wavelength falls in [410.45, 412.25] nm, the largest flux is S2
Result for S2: 6.813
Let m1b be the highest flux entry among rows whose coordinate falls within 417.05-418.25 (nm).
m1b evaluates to 7.106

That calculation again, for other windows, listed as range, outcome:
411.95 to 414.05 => 6.453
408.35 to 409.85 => 7.232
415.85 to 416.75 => 7.515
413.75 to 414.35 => 5.904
